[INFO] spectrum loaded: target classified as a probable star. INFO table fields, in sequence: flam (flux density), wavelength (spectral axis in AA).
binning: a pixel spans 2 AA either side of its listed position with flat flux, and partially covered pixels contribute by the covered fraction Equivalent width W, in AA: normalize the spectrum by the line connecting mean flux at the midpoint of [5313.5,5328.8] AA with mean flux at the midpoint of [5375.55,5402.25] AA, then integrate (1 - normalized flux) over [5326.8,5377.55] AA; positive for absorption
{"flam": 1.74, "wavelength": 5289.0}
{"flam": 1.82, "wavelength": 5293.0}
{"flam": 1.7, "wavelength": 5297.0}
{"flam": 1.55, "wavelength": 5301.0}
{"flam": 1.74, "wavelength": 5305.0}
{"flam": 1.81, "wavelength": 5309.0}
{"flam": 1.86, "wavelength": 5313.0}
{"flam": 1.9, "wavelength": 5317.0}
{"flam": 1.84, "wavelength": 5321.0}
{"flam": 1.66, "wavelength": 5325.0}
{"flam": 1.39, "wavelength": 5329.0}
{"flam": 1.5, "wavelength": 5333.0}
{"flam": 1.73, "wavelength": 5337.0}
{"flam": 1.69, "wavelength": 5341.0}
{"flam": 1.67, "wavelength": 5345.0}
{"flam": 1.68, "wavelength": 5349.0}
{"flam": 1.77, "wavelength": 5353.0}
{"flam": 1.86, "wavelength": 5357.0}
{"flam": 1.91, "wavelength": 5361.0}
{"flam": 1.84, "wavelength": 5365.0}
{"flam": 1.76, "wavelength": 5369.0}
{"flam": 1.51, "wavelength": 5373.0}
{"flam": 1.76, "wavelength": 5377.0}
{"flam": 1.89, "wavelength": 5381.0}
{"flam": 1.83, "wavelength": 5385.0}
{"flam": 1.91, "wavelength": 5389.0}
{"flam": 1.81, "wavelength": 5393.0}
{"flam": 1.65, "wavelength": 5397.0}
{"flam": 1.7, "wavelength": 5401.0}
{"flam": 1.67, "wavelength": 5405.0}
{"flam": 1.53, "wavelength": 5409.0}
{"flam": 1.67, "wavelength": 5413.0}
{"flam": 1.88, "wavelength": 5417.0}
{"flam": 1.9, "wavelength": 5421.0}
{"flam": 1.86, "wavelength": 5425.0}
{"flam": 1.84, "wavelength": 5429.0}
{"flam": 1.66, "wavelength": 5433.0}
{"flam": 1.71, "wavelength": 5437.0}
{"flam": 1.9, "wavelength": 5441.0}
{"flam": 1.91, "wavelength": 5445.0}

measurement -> 2.3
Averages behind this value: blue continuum 1.76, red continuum 1.8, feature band 1.7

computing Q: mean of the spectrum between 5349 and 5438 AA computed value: 1.77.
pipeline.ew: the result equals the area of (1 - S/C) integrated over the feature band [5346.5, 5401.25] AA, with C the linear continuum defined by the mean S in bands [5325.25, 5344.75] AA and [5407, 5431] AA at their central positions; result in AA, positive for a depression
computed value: -3.25 AA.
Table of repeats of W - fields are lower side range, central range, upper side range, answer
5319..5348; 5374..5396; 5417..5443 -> -1.03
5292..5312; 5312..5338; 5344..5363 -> 0.91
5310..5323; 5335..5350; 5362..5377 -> 0.85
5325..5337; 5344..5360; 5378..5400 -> -1.26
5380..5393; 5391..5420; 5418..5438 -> 2.02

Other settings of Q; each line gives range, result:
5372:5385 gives 1.75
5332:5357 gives 1.7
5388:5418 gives 1.72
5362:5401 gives 1.77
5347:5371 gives 1.8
